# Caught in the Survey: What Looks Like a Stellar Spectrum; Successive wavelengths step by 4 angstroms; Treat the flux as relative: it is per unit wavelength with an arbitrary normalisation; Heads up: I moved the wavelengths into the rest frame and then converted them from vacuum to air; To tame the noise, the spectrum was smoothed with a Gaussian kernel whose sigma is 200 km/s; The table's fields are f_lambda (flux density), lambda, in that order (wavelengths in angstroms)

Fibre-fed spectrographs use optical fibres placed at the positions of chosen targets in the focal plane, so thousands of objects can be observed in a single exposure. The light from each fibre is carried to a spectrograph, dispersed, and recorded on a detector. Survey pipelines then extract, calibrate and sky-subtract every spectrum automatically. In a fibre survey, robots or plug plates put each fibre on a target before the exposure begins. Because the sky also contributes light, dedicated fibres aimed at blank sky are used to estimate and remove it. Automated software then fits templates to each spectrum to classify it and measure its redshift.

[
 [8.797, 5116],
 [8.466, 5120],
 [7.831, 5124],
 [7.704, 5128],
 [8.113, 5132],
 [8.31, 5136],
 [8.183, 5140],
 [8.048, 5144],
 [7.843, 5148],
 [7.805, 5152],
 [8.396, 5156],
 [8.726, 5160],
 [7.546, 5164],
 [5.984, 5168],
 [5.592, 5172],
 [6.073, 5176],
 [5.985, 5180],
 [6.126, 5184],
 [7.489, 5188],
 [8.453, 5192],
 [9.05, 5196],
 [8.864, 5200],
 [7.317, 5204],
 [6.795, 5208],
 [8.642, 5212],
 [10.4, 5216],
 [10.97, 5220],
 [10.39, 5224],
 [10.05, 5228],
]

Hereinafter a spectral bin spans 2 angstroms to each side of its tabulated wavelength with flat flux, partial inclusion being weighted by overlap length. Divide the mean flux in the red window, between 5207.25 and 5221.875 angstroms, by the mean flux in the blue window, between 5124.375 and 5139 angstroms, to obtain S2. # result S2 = 1.2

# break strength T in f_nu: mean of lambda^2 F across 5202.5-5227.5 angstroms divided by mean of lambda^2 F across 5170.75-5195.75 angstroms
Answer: 1.36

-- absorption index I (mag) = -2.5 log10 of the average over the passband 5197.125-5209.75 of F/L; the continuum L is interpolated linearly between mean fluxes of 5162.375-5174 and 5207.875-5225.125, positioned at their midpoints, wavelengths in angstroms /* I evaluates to 0.127 mag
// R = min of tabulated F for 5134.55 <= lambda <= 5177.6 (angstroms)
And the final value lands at 5.592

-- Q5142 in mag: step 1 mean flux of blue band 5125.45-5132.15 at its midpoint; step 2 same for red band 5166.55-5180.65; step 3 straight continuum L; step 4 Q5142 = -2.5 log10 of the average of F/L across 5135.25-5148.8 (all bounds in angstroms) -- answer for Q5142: -0.12 mag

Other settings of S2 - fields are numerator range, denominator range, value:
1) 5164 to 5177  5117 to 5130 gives 0.76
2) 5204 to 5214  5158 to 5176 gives 1.11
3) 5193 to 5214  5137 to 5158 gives 1.01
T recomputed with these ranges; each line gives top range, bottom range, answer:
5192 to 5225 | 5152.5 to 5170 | 1.19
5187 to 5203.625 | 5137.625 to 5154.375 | 1.07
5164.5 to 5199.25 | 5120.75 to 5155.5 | 0.88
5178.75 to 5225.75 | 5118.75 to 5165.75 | 1.07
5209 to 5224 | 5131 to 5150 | 1.25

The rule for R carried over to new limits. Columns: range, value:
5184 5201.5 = 6.126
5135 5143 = 8.183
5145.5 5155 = 7.805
